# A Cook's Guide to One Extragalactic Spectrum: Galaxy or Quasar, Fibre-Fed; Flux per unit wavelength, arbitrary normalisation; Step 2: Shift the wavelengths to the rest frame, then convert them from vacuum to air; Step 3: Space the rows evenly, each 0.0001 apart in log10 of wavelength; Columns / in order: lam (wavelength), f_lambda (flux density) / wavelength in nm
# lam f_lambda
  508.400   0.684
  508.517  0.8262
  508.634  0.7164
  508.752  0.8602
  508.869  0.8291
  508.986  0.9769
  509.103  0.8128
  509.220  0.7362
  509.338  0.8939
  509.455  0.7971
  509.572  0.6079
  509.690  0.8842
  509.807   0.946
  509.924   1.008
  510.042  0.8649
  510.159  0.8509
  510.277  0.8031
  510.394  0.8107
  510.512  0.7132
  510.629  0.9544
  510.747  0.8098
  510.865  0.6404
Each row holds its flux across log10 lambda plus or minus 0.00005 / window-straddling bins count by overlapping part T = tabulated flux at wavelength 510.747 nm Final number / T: 0.8098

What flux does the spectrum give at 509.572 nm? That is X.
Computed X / 0.6079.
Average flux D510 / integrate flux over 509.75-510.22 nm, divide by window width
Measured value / 0.916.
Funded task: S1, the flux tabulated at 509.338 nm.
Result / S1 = 0.8939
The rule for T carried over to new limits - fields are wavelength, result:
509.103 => 0.8128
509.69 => 0.8842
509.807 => 0.946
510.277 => 0.8031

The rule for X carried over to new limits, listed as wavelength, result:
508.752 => 0.8602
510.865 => 0.6404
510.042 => 0.8649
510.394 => 0.8107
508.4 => 0.684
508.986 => 0.9769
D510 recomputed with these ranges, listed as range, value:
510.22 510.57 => 0.776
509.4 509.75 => 0.764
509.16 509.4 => 0.814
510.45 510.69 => 0.832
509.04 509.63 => 0.772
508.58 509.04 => 0.845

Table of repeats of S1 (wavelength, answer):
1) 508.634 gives 0.7164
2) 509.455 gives 0.7971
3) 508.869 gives 0.8291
